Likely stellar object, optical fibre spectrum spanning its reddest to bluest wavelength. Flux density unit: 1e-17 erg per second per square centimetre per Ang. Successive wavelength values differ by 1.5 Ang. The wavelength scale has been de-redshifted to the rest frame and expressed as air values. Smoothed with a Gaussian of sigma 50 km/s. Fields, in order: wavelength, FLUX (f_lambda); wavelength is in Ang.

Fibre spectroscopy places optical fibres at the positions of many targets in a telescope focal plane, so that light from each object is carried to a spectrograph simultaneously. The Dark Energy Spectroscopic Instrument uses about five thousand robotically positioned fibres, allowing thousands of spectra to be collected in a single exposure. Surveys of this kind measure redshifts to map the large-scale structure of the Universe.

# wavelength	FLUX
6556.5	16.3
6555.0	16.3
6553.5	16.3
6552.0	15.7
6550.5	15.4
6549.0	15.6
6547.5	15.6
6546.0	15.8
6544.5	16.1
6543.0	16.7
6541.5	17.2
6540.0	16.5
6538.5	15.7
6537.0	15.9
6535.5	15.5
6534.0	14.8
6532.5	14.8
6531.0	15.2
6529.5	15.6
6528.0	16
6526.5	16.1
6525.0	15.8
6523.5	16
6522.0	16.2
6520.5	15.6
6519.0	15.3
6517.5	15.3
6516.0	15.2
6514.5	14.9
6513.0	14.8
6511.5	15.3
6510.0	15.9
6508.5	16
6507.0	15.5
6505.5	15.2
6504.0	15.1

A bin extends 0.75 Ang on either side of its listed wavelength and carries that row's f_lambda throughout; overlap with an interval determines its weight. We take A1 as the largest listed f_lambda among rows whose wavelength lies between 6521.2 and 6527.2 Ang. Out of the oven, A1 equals 16.2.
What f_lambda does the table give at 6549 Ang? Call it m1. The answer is 15.6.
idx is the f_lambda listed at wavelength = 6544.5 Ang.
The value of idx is 16.1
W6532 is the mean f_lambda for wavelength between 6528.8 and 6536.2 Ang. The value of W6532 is 15.2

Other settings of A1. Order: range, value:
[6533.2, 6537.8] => 15.9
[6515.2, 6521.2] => 15.6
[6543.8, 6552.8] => 16.1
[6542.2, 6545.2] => 16.7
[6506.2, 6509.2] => 16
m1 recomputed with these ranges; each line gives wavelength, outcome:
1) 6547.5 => 15.6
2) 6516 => 15.2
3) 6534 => 14.8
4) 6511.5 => 15.3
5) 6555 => 16.3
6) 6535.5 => 15.5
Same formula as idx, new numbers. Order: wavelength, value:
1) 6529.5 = 15.6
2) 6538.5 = 15.7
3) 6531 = 15.2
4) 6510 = 15.9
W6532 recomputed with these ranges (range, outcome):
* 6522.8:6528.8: 16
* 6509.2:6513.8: 15.3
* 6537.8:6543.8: 16.5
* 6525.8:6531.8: 15.7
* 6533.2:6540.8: 15.7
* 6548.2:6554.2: 15.7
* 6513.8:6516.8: 15.1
